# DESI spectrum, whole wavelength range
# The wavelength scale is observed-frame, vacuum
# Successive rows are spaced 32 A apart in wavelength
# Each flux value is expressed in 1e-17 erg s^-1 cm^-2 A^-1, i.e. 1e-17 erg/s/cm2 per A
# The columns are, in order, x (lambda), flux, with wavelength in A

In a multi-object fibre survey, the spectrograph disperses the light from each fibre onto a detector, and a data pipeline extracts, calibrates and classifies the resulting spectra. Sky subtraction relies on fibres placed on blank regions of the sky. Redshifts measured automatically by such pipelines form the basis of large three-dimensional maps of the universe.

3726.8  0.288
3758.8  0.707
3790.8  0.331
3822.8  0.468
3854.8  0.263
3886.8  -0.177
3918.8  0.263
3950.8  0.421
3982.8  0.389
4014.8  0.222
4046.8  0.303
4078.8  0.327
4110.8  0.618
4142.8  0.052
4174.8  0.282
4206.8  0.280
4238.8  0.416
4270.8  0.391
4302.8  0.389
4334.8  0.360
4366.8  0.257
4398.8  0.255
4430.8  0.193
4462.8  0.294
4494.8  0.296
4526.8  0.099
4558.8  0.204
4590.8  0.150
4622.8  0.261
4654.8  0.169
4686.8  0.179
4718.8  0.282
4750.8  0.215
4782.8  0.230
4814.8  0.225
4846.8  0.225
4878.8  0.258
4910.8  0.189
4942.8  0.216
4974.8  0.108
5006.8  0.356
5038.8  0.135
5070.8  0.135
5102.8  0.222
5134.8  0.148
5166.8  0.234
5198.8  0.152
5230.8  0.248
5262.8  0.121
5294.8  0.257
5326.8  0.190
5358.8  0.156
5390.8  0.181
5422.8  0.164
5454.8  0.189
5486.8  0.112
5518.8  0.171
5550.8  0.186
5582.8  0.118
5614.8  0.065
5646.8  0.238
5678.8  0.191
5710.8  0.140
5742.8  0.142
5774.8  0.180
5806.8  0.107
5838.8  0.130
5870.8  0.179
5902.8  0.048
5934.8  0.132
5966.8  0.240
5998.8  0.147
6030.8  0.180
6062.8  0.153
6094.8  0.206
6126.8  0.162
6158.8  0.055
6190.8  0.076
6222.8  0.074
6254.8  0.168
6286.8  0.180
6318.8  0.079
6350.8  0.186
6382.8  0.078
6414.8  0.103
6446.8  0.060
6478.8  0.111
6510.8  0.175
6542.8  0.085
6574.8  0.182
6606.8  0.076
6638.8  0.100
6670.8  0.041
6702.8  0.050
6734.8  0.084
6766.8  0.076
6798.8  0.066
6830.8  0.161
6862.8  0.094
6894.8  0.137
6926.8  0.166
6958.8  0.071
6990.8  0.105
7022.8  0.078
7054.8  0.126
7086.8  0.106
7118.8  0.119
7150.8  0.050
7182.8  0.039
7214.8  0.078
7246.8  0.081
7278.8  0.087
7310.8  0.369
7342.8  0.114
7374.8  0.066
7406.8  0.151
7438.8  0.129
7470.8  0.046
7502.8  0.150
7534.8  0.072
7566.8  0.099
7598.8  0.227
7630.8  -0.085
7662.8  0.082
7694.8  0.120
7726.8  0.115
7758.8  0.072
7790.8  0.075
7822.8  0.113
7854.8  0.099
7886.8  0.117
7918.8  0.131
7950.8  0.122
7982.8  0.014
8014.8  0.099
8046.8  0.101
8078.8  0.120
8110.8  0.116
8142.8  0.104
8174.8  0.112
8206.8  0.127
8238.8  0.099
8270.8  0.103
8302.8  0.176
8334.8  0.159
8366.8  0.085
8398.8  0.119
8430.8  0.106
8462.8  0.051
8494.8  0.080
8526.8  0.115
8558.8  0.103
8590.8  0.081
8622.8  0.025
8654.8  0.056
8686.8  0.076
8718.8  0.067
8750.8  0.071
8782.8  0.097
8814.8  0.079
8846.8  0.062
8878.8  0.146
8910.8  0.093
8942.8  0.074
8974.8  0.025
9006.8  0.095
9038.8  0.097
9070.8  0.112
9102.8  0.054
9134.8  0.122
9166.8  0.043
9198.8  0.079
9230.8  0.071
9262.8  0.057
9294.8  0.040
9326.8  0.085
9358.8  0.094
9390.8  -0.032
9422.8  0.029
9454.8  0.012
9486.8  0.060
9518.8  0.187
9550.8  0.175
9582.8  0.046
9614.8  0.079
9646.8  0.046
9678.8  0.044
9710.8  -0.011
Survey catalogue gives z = 0.96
